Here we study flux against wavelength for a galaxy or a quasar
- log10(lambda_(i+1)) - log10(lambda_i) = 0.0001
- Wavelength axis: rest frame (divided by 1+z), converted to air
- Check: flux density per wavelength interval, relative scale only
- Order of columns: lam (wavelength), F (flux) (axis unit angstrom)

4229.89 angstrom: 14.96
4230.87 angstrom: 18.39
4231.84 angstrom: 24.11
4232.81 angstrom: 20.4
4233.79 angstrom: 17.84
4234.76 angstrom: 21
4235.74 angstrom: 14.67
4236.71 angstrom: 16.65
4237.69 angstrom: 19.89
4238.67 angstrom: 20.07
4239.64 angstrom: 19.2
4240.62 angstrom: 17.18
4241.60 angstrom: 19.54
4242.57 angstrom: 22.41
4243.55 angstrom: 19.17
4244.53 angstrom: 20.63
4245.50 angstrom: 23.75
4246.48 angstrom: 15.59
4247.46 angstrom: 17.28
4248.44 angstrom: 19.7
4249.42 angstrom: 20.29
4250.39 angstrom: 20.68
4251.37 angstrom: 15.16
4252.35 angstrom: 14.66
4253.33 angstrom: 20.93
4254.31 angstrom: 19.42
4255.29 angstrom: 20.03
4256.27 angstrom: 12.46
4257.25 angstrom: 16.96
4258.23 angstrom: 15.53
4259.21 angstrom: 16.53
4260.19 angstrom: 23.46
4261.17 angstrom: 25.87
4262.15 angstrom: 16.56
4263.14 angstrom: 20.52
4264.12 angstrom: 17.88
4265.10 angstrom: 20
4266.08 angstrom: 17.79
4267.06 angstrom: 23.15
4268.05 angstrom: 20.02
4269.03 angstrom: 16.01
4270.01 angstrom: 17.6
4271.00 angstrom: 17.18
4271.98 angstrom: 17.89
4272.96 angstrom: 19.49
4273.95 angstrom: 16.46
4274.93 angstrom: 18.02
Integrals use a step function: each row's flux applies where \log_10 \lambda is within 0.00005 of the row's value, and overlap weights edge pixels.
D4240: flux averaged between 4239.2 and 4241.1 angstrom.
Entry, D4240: 18.1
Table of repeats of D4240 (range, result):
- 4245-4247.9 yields 18.9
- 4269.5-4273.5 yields 18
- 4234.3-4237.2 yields 17.4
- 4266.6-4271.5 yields 18.7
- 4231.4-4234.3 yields 20.8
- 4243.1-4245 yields 19.9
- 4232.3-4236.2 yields 18.5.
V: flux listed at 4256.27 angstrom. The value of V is 12.46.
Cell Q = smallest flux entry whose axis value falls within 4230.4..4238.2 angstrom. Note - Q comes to 14.67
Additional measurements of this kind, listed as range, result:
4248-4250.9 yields 19.7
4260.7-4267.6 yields 16.56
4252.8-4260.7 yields 12.46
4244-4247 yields 15.59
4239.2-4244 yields 17.18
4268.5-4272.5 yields 16.01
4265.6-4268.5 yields 17.79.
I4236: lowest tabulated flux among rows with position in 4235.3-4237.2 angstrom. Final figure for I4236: 14.67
